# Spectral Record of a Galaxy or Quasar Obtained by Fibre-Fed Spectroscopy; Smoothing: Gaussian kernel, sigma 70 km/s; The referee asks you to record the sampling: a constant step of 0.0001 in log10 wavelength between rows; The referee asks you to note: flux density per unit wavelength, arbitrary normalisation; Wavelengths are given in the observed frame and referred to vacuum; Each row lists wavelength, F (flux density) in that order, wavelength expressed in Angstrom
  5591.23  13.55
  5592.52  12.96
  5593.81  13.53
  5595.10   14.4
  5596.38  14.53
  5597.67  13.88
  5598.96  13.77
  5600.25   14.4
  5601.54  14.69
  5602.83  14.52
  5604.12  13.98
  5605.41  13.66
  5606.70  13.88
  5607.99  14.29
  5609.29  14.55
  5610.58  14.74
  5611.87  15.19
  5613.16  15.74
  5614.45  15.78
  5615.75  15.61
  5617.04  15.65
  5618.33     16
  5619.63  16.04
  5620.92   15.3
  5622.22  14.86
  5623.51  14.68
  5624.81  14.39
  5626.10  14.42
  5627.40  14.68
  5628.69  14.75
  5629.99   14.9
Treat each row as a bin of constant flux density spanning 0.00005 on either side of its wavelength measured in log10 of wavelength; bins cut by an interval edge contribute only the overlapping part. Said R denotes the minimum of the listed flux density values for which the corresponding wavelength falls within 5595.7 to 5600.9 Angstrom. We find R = 13.77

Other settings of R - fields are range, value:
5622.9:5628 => 14.39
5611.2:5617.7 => 15.19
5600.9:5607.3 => 13.66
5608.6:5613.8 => 14.55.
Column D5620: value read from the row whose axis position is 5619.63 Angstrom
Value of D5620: 16.04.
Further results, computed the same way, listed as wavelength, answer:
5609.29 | 14.55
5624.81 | 14.39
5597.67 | 13.88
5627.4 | 14.68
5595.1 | 14.4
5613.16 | 15.74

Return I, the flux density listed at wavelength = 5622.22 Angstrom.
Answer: 14.86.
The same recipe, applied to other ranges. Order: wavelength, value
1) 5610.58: 14.74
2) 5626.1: 14.42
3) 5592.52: 12.96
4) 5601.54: 14.69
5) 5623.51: 14.68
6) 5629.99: 14.9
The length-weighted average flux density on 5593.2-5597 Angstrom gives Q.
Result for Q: 14.2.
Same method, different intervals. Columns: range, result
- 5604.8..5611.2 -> 14.2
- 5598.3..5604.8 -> 14.3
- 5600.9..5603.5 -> 14.6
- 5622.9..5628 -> 14.5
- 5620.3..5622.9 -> 15.1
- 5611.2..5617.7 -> 15.6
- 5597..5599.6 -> 13.8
